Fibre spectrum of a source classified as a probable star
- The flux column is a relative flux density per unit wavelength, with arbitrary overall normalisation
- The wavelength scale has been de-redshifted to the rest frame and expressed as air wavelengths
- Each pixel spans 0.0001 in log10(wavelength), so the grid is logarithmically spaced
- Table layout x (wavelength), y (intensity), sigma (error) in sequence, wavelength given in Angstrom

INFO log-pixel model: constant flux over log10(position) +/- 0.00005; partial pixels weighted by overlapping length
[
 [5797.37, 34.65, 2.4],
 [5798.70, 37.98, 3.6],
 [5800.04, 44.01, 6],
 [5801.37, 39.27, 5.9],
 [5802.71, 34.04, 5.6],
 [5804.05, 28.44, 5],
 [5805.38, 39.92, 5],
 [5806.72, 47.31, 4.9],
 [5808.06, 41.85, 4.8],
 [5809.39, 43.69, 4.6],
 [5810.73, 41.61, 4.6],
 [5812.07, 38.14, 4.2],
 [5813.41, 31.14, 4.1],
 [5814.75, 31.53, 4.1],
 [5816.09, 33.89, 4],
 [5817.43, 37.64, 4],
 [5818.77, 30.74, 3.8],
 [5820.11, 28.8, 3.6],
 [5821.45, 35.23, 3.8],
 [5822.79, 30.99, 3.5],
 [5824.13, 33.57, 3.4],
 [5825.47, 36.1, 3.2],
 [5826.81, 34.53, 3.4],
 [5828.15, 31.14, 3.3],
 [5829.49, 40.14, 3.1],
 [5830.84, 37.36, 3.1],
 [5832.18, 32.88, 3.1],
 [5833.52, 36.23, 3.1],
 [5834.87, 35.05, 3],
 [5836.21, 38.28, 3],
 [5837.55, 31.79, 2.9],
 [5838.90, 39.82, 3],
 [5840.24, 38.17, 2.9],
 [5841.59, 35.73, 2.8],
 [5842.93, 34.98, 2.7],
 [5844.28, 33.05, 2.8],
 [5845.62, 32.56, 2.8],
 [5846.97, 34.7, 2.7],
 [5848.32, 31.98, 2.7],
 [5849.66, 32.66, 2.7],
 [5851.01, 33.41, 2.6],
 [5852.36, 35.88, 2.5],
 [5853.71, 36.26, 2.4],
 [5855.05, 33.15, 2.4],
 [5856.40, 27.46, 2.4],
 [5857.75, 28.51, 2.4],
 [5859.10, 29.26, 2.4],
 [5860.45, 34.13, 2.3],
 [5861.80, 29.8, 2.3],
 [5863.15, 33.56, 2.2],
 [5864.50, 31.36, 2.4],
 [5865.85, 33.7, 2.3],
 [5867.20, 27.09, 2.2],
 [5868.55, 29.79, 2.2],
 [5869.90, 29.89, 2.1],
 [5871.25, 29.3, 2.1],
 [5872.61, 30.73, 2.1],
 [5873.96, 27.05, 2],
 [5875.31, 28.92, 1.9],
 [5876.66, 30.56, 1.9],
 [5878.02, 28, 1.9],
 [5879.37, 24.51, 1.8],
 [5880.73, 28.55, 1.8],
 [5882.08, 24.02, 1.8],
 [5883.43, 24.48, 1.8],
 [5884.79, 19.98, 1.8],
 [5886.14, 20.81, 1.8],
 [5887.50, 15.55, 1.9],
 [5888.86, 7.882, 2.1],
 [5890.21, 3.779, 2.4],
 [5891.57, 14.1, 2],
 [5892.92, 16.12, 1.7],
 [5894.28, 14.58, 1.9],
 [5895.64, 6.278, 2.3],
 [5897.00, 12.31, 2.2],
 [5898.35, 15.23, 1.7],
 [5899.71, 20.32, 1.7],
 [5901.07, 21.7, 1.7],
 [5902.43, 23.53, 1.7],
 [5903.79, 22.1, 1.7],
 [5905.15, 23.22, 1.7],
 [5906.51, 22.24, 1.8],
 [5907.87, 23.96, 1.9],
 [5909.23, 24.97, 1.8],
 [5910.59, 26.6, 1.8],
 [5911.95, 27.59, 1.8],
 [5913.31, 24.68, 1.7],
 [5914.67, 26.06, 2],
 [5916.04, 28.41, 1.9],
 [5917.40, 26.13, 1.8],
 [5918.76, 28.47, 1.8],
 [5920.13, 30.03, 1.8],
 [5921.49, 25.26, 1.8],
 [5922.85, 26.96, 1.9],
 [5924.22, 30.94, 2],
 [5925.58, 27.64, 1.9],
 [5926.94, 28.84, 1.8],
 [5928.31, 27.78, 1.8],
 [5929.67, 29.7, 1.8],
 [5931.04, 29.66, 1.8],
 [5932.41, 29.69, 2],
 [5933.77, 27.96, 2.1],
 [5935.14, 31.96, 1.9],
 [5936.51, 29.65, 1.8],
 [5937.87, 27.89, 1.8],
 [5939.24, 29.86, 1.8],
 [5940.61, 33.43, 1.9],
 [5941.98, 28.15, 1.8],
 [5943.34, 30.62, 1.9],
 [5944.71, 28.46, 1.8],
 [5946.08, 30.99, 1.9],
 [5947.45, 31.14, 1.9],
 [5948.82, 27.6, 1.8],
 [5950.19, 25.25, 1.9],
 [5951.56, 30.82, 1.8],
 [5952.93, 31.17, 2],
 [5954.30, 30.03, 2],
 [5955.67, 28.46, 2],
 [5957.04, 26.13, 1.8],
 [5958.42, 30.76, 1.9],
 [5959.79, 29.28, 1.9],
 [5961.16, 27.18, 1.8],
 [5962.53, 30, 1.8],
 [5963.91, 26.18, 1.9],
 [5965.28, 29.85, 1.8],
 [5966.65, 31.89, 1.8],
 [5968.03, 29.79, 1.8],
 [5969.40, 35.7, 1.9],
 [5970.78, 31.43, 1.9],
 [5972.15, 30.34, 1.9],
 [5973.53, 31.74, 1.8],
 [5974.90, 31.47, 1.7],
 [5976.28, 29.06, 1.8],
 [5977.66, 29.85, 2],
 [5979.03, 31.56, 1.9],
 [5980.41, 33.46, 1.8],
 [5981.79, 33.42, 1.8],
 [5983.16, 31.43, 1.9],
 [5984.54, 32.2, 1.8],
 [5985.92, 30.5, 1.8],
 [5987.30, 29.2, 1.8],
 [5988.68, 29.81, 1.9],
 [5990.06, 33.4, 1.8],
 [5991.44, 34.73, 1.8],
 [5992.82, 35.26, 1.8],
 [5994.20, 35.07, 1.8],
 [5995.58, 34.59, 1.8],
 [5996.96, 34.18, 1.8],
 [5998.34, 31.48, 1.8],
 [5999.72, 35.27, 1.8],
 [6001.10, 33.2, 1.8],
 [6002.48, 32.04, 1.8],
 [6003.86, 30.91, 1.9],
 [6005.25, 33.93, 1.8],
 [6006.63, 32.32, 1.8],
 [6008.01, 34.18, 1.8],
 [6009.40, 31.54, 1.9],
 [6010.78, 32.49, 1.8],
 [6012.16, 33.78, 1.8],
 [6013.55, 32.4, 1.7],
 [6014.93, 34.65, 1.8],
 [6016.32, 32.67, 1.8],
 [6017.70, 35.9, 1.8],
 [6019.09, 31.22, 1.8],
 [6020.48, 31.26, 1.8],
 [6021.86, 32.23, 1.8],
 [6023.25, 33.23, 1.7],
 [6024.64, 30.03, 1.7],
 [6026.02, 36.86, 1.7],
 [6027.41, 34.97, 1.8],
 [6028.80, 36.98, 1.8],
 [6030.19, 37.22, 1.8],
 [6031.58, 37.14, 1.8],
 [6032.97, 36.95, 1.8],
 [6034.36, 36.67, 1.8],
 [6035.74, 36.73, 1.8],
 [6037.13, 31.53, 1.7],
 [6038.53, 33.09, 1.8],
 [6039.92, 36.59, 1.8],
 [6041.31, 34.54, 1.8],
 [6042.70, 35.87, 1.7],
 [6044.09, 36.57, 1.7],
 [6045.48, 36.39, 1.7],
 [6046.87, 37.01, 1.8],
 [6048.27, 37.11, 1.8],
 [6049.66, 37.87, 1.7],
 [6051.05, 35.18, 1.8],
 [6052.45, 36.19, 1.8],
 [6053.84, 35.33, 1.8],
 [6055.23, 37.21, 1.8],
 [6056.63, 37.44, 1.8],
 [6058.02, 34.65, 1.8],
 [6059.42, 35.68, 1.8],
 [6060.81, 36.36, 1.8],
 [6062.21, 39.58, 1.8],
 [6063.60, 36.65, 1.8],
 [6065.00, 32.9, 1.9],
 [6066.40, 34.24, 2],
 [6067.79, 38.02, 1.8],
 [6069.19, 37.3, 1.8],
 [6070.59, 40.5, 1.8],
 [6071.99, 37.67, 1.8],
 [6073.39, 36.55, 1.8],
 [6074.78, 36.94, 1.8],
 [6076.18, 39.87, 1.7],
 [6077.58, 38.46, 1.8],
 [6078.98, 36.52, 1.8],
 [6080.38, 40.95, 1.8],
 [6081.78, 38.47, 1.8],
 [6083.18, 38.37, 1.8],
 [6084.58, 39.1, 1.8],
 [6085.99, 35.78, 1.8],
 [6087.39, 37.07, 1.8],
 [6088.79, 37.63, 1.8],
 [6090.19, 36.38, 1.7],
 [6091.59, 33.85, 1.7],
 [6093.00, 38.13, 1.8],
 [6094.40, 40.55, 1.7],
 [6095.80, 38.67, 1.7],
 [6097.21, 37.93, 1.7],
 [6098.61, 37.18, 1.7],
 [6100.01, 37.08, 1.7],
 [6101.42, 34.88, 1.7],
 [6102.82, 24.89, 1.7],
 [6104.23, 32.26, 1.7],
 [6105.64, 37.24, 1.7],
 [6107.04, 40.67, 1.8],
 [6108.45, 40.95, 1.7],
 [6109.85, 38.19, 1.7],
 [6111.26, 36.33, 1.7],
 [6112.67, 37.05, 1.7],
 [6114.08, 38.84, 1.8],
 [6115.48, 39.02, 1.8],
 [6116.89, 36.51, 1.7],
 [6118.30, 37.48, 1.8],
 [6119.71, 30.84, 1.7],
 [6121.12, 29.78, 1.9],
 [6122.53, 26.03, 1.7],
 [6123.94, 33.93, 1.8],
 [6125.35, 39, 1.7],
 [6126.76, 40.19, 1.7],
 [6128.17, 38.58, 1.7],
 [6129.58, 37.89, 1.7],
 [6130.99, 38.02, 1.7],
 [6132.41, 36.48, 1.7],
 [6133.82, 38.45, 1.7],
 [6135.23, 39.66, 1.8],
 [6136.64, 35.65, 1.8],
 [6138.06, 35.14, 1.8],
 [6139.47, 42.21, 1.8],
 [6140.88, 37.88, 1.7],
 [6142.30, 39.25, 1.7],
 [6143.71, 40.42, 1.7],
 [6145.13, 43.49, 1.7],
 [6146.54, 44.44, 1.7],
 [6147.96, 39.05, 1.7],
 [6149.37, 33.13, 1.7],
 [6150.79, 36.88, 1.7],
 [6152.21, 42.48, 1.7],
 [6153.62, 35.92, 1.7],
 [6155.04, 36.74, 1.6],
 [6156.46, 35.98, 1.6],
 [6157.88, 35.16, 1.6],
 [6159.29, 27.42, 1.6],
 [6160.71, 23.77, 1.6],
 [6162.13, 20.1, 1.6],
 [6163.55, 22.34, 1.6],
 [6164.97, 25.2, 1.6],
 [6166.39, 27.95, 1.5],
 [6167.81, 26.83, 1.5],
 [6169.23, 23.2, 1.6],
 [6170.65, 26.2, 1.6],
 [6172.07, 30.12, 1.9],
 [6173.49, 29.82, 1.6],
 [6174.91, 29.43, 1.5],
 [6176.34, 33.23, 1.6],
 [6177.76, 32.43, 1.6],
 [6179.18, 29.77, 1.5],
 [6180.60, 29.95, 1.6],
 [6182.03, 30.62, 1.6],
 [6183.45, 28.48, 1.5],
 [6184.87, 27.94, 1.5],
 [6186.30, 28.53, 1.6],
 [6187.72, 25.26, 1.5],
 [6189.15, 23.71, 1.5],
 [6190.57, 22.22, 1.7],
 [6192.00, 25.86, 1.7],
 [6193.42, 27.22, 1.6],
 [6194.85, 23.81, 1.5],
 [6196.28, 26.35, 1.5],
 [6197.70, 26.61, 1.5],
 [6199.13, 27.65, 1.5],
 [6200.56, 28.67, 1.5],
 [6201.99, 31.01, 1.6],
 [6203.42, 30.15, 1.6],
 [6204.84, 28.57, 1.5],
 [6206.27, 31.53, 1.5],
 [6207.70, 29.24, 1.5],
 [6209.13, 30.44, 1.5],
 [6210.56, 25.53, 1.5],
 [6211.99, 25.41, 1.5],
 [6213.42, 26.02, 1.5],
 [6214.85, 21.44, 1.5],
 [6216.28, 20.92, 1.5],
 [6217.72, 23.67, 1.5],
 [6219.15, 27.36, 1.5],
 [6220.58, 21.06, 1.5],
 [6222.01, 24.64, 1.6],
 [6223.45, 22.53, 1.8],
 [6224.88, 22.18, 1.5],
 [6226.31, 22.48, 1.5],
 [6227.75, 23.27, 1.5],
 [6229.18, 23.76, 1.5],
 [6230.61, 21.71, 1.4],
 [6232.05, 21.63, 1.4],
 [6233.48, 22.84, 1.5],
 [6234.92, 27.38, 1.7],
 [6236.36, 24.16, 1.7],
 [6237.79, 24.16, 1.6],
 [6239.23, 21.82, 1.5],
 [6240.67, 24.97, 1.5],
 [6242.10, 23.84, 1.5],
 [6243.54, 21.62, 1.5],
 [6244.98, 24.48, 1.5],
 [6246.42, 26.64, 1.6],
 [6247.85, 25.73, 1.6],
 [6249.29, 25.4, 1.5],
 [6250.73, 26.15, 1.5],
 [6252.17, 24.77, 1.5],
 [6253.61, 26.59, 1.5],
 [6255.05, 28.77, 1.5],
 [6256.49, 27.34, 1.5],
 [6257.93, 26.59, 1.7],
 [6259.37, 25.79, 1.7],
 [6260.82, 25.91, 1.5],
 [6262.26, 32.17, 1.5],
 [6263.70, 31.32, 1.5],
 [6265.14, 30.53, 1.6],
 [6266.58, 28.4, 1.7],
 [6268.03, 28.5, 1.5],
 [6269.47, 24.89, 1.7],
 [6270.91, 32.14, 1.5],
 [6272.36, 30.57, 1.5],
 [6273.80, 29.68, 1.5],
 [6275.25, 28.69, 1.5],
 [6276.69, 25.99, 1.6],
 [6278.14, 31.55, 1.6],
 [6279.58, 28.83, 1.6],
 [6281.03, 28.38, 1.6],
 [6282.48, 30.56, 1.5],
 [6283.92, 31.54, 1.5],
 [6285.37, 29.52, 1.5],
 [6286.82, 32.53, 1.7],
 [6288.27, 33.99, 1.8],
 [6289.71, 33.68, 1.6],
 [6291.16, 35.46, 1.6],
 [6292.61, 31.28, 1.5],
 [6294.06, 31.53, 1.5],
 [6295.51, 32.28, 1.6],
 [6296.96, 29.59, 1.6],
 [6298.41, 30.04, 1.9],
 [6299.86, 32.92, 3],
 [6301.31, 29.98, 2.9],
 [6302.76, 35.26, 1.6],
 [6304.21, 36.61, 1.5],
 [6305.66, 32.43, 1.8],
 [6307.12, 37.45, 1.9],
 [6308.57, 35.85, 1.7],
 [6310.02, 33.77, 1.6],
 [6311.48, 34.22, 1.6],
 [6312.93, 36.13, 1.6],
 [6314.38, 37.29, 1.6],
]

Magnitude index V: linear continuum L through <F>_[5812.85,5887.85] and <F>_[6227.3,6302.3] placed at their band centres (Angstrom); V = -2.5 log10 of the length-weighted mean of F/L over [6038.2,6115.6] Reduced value -0.24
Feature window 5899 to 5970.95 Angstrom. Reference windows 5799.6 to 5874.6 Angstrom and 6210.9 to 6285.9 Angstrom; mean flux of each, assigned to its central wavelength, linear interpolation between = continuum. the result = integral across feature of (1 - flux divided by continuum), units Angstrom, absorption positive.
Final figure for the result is 9.4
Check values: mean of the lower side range 34.2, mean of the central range 28.1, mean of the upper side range 26.1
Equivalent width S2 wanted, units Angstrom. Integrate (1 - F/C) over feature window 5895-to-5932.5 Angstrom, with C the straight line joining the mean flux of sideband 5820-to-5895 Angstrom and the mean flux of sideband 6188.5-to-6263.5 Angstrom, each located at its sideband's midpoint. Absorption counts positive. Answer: 5.6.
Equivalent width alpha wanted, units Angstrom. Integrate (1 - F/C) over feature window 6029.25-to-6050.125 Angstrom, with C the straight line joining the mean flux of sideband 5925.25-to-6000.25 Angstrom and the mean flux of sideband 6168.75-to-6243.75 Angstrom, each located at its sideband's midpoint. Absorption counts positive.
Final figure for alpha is -4.9 Angstrom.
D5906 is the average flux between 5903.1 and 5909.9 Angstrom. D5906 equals 23.3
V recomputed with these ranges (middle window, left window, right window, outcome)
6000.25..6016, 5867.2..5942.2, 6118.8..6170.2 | -0.14 mag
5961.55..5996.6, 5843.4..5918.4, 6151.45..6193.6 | -0.19 mag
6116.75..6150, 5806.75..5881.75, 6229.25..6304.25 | -0.24 mag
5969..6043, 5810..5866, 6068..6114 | 0.09 mag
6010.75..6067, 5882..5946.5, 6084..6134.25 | -0.11 mag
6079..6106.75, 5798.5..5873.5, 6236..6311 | -0.17 mag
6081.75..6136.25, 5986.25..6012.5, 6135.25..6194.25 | -0.14 mag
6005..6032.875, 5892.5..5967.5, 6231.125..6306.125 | -0.24 mag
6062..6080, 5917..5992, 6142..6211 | -0.24 mag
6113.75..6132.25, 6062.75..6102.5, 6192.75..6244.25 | -0.07 mag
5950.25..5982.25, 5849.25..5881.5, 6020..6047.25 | 0.10 mag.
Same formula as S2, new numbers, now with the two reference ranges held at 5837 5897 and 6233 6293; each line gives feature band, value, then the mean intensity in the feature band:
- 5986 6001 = -3.0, 33.2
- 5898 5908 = 2.1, 21.6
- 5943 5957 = -0.9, 29.3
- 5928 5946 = -1.4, 29.7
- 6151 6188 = -2.3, 29.6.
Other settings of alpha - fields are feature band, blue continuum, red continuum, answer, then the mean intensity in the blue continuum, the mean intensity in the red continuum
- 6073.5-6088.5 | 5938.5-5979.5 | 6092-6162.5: -1.5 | 29.9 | 36.4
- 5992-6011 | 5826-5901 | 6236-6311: -3.2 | 28.1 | 29.3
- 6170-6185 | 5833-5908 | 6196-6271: -2.2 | 26.9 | 25.9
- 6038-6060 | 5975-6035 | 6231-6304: -2.5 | 33.2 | 28.4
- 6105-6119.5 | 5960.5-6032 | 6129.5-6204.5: -2.8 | 32.5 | 31.5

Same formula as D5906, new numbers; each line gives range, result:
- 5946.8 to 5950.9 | 28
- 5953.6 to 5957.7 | 28.3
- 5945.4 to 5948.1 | 31.1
